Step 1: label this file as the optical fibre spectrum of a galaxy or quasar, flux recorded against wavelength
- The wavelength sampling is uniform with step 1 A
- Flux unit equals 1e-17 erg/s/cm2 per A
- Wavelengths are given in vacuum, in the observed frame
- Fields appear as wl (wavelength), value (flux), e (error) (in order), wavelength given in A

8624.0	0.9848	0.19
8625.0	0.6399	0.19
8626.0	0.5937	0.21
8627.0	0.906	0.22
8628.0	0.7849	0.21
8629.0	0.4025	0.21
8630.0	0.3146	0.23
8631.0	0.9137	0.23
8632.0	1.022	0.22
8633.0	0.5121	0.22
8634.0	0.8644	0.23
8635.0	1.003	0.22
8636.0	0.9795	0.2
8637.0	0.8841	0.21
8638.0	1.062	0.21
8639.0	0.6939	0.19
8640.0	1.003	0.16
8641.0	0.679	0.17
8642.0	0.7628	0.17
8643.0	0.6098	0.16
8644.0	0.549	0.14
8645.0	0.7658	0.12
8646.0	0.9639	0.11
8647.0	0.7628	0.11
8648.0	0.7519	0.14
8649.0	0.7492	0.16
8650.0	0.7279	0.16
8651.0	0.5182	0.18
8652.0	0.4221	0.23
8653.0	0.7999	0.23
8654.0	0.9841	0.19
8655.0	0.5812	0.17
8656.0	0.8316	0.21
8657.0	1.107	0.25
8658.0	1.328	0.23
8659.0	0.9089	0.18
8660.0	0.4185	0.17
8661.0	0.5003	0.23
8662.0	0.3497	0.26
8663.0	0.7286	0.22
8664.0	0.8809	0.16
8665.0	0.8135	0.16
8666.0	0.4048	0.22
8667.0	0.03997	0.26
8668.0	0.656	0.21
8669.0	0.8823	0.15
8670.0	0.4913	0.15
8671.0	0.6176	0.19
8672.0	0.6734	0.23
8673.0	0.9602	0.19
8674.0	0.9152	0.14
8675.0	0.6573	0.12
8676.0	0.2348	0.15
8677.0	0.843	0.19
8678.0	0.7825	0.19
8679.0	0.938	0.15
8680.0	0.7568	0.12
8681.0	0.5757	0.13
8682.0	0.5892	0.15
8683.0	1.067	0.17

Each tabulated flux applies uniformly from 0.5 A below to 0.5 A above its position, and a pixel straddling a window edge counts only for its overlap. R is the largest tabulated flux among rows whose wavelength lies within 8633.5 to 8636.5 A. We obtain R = 1.003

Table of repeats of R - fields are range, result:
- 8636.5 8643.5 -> 1.062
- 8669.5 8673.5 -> 0.9602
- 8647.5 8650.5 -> 0.7519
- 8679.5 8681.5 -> 0.7568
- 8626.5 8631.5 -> 0.9137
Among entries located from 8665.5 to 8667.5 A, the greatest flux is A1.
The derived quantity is 0.4048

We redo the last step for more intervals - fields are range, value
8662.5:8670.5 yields 0.8823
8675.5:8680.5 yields 0.938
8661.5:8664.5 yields 0.8809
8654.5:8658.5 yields 1.328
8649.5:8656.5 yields 0.9841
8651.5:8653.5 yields 0.7999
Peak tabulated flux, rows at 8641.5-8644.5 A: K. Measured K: 0.7628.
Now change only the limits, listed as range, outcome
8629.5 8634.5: 1.022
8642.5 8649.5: 0.9639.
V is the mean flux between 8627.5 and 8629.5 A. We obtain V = 0.594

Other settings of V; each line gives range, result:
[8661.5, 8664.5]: 0.653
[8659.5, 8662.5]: 0.423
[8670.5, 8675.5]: 0.765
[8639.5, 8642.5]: 0.815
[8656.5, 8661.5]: 0.853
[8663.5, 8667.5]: 0.535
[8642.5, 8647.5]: 0.73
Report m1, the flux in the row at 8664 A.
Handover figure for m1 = 0.8809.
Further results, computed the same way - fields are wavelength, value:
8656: 0.8316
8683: 1.067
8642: 0.7628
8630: 0.3146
